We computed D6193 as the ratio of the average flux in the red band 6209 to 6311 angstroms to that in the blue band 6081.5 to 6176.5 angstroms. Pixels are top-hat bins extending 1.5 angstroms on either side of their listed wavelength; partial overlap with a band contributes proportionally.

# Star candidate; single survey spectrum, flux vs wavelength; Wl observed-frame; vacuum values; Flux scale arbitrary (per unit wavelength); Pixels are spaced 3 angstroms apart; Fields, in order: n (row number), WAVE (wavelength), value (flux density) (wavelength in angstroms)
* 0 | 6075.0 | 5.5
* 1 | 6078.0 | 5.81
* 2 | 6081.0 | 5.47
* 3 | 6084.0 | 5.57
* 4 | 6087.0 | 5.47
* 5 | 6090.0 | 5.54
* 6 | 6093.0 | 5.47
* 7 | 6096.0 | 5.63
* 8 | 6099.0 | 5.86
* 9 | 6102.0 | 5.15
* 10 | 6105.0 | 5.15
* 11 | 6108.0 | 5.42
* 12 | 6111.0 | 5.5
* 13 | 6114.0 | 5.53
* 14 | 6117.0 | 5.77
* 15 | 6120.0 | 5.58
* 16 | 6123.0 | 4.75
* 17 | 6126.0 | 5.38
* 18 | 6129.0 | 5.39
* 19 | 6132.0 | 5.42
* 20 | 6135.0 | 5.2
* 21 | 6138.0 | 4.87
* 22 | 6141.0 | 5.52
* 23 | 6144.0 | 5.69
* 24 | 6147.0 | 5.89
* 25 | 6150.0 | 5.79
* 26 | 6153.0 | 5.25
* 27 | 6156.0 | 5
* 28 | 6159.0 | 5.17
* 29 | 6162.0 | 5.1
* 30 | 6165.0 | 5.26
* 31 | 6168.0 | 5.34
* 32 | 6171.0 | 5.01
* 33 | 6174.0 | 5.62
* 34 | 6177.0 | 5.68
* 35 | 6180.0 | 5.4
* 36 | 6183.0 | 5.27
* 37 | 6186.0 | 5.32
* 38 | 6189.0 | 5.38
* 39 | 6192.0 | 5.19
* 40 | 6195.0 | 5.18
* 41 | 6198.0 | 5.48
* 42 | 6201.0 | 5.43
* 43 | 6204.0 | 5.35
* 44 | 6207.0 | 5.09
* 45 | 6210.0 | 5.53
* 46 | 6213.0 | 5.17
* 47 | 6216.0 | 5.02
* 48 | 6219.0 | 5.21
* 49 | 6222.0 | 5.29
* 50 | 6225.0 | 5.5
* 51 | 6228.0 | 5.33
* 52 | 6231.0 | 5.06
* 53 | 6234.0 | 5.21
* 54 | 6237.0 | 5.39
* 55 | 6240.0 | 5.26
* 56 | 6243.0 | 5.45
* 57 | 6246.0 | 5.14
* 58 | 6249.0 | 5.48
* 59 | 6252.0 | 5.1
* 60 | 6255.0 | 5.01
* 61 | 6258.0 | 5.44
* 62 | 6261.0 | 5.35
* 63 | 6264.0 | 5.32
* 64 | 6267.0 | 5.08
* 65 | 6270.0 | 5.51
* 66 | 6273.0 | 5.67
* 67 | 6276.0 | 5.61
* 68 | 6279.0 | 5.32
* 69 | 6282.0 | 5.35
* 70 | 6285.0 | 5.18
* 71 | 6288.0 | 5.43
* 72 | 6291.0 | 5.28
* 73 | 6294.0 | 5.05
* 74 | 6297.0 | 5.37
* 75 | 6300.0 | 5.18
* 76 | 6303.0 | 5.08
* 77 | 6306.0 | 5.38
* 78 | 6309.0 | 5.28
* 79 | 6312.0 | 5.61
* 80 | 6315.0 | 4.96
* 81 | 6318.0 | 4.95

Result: 0.98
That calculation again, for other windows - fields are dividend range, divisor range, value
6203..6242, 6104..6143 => 0.98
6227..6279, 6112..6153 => 0.98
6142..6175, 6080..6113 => 0.98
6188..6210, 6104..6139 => 1.00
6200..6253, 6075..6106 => 0.96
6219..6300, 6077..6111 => 0.97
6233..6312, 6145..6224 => 1.00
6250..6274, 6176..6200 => 0.99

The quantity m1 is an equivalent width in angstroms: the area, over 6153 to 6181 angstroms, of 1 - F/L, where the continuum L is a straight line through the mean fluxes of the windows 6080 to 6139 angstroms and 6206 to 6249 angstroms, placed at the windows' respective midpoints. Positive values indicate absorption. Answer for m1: 0.3 angstroms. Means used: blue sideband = 5.41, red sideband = 5.27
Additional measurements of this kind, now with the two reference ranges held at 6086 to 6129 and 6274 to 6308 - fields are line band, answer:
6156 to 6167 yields 0.5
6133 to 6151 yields -0.2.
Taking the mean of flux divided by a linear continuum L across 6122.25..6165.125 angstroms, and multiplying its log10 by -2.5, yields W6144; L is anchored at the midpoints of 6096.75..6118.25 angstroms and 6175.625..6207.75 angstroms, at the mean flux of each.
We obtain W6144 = 0.02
